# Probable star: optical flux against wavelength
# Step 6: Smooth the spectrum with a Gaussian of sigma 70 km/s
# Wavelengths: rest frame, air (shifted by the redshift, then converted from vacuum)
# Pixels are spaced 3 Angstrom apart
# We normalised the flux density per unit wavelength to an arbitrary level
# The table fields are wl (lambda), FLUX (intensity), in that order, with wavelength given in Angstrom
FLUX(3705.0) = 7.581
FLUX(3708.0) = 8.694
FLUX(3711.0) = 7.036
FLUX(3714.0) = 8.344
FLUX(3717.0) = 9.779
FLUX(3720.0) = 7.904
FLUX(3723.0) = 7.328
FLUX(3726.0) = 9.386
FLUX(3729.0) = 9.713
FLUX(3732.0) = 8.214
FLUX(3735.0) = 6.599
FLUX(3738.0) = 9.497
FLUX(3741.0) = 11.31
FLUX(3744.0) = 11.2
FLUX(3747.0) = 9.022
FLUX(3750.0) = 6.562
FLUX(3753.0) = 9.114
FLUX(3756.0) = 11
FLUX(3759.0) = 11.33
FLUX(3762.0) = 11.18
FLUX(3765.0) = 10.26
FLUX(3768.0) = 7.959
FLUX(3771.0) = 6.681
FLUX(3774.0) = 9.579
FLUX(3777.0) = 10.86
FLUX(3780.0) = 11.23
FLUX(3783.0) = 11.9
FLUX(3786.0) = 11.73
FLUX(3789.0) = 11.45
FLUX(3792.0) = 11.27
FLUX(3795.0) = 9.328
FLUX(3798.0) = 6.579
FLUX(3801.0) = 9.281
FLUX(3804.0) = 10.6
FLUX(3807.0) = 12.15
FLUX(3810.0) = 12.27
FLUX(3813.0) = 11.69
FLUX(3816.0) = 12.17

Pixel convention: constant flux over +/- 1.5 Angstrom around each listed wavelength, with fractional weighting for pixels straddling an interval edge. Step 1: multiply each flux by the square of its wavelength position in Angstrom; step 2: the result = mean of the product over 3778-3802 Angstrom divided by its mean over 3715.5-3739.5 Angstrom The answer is 1.25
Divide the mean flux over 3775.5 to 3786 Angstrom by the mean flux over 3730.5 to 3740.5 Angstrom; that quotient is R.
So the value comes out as 1.4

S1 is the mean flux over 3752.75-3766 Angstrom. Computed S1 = 10.7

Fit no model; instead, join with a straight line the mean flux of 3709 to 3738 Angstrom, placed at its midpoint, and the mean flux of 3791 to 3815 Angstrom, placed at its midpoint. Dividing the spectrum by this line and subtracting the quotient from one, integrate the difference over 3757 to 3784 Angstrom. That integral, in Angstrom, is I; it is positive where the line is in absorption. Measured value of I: -1.5 Angstrom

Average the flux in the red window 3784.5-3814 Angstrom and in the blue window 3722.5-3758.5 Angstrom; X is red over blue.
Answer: 1.16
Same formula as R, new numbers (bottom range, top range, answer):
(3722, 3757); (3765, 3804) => 1.09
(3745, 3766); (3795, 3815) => 1.06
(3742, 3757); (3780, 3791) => 1.24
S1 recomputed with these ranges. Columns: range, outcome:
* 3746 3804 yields 9.83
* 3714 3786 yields 9.49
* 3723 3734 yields 8.75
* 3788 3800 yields 9.57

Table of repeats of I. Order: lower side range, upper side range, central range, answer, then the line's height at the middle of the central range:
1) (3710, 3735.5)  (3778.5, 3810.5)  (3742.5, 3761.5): -0.99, 9.29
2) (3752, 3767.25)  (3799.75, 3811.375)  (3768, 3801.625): 2.83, 10.8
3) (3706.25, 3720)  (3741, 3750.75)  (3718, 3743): 0.45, 8.96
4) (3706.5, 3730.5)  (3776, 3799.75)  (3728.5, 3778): 0.62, 9.53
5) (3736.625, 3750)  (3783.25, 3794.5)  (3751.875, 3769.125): 0.32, 10.4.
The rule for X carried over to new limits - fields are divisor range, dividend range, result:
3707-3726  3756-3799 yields 1.23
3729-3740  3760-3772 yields 1.09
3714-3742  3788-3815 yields 1.20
